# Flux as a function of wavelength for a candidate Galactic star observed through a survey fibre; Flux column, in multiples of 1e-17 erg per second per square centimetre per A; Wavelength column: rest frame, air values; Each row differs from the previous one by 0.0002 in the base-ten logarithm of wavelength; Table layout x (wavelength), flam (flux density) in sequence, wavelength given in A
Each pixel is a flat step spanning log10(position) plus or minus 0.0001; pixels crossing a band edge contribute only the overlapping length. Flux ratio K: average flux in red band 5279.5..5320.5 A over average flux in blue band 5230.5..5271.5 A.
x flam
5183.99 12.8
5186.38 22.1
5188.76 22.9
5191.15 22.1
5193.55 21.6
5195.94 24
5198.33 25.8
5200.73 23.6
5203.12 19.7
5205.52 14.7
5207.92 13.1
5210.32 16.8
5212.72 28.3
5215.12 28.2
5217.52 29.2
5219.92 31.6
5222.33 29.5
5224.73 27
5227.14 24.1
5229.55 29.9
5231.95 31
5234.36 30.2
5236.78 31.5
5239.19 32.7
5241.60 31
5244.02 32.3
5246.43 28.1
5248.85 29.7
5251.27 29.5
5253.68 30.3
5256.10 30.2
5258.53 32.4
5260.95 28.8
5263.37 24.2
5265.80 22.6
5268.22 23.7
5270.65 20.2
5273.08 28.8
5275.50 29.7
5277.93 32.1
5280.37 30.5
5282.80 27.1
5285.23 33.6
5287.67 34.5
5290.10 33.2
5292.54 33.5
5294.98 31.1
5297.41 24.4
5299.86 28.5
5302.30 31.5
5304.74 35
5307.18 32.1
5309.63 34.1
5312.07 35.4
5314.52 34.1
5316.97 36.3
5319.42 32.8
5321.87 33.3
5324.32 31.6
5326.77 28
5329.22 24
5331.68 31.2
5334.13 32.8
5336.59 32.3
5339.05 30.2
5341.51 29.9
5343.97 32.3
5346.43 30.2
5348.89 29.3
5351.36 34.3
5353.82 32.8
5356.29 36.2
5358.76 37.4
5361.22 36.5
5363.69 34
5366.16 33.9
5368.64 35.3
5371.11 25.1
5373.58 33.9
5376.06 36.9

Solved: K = 1.12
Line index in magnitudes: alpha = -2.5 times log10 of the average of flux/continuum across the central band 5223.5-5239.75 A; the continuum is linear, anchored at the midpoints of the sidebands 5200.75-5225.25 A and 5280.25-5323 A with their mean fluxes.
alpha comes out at -0.15 mag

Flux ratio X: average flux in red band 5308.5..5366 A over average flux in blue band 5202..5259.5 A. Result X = 1.2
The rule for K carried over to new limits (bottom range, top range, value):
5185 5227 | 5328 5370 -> 1.38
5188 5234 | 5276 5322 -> 1.31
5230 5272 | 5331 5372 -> 1.14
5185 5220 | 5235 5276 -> 1.26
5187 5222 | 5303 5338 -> 1.40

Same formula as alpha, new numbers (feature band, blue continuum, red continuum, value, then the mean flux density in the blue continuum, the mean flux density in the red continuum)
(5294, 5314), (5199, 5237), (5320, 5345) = -0.08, 25.4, 30.6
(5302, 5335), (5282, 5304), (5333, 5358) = -0.03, 31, 32.1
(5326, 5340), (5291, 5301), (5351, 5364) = 0.11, 29.5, 35.4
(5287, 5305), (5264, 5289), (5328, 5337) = -0.09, 28.2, 29.9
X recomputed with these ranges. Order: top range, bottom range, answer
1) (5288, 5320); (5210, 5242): 1.12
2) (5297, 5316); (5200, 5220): 1.45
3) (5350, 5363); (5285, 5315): 1.09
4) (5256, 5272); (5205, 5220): 1.12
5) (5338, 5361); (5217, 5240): 1.10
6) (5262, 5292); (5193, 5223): 1.21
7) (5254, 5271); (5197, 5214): 1.30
